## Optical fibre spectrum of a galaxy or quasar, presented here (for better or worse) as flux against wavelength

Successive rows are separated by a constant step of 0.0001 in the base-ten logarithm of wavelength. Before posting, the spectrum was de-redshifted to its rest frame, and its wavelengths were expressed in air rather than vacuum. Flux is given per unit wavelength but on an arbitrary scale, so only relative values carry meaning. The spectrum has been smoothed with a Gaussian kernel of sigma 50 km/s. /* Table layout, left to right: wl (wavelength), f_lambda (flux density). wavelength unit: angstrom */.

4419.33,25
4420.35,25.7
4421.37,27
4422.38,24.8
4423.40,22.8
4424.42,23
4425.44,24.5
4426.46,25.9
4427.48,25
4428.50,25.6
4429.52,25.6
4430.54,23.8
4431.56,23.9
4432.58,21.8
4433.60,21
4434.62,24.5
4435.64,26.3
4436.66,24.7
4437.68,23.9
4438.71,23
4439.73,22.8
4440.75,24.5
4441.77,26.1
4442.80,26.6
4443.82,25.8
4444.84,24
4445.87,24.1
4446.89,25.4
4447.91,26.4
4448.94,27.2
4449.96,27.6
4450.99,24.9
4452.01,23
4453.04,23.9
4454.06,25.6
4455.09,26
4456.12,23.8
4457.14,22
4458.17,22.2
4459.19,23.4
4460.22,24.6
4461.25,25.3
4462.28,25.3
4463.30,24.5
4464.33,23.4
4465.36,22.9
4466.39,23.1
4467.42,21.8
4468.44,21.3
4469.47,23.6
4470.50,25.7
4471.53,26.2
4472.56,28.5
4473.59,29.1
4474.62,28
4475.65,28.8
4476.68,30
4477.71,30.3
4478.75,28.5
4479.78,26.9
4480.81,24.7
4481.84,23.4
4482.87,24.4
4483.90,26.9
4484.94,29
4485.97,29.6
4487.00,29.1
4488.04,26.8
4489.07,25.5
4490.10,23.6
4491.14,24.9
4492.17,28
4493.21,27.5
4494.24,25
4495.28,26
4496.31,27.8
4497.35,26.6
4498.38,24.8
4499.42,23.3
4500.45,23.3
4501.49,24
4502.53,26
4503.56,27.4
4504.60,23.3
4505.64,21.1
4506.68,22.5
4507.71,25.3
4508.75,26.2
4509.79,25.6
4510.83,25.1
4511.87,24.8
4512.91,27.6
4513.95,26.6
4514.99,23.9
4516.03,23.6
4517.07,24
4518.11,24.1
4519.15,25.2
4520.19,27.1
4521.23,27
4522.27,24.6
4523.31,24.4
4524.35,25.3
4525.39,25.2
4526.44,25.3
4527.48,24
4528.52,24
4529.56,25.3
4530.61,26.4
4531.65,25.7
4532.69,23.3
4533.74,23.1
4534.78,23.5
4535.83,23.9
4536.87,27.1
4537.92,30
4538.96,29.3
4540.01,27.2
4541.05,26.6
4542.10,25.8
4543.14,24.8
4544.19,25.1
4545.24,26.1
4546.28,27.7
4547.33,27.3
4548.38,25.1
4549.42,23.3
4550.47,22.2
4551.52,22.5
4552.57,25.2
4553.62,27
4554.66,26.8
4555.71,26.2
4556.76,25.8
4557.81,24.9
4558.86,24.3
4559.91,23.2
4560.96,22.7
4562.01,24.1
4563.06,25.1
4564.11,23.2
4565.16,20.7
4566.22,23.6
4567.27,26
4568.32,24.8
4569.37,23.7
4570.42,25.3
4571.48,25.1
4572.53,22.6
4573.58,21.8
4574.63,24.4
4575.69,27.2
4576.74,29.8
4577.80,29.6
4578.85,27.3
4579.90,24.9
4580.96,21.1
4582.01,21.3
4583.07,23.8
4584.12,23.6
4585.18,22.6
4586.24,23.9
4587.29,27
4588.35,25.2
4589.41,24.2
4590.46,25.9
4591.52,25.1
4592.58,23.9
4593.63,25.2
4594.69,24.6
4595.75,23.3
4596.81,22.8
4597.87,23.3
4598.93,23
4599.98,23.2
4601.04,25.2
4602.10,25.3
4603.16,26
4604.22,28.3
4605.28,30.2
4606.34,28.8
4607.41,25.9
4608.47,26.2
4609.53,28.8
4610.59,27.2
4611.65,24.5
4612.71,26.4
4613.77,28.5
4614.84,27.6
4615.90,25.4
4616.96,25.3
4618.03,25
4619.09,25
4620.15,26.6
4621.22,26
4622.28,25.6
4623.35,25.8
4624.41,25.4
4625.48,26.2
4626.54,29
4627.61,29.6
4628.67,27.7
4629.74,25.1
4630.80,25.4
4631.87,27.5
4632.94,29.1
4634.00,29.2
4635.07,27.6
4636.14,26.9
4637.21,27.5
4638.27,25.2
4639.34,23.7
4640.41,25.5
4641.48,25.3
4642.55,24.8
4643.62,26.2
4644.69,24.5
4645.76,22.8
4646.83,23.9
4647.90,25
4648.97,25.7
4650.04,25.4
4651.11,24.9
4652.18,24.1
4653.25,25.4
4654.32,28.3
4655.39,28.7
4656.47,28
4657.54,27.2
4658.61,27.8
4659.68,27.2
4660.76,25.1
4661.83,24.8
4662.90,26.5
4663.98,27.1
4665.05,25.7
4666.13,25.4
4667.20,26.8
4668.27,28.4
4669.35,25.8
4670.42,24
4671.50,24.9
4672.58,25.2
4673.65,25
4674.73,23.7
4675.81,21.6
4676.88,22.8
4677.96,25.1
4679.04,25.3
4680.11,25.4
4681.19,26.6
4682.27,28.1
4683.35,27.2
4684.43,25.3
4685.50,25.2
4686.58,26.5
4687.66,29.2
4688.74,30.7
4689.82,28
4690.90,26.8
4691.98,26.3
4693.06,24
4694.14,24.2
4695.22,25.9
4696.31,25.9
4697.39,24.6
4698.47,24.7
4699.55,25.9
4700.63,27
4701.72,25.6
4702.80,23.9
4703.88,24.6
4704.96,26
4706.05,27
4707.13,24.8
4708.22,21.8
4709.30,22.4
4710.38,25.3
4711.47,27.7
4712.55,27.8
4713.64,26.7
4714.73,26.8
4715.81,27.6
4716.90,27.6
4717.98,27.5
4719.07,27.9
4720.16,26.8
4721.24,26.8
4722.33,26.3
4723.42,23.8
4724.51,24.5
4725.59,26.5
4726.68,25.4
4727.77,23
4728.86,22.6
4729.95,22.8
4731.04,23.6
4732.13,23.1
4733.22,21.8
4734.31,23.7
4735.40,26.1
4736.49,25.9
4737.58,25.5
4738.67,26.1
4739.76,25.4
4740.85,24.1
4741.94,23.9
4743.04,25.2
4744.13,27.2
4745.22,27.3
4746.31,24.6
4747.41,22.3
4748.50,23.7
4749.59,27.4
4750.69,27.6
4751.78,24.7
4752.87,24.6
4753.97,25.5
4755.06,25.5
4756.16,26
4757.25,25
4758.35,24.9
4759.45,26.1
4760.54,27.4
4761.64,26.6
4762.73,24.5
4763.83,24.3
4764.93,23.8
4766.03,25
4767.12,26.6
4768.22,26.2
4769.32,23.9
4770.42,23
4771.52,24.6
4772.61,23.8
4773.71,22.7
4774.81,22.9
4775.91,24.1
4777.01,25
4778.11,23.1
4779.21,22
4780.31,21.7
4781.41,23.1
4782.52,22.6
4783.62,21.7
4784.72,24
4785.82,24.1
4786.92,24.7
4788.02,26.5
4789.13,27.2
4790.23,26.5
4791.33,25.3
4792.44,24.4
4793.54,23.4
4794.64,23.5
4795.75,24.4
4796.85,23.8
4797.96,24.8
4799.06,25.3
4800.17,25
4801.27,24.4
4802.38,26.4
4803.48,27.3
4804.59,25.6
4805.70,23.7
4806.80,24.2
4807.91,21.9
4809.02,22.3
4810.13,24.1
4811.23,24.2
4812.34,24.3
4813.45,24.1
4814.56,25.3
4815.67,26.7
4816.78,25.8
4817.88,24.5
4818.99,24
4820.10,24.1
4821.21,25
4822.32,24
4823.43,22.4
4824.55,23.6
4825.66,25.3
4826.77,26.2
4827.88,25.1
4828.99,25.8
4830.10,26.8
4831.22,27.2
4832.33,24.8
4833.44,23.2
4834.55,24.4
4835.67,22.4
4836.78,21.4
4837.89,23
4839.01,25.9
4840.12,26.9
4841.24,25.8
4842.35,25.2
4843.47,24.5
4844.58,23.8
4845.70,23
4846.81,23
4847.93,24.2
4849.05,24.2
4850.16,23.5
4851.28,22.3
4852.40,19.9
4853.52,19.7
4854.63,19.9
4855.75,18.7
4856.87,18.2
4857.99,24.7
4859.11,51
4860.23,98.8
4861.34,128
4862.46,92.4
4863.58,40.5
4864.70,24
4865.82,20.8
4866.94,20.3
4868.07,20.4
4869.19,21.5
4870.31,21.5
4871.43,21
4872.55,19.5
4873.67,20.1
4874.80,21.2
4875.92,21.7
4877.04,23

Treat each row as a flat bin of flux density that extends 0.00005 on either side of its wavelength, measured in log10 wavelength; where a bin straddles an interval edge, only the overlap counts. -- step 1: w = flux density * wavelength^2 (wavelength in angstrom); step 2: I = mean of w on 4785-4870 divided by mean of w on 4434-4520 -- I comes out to 1.3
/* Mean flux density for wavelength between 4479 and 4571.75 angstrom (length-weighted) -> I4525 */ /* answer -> 25.3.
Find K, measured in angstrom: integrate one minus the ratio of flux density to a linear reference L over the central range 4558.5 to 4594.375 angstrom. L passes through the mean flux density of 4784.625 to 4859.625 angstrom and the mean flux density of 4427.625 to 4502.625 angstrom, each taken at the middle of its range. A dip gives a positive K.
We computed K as 0.8 angstrom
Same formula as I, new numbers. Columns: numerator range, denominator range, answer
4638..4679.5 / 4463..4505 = 1.06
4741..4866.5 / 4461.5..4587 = 1.20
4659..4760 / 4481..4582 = 1.09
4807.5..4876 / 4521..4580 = 1.26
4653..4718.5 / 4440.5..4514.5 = 1.12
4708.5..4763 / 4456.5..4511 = 1.11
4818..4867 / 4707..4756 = 1.26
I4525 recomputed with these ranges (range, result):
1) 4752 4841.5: 24.6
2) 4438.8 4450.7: 25.4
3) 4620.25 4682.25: 26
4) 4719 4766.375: 25.1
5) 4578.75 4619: 25.2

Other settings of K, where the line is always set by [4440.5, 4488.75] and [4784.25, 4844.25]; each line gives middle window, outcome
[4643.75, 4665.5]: -0.7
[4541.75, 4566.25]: 0.7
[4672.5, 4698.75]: -0.7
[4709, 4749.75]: -0.6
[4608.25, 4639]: -1.8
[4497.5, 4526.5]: 0.7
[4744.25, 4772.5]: -0.4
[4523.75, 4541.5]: -0.1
